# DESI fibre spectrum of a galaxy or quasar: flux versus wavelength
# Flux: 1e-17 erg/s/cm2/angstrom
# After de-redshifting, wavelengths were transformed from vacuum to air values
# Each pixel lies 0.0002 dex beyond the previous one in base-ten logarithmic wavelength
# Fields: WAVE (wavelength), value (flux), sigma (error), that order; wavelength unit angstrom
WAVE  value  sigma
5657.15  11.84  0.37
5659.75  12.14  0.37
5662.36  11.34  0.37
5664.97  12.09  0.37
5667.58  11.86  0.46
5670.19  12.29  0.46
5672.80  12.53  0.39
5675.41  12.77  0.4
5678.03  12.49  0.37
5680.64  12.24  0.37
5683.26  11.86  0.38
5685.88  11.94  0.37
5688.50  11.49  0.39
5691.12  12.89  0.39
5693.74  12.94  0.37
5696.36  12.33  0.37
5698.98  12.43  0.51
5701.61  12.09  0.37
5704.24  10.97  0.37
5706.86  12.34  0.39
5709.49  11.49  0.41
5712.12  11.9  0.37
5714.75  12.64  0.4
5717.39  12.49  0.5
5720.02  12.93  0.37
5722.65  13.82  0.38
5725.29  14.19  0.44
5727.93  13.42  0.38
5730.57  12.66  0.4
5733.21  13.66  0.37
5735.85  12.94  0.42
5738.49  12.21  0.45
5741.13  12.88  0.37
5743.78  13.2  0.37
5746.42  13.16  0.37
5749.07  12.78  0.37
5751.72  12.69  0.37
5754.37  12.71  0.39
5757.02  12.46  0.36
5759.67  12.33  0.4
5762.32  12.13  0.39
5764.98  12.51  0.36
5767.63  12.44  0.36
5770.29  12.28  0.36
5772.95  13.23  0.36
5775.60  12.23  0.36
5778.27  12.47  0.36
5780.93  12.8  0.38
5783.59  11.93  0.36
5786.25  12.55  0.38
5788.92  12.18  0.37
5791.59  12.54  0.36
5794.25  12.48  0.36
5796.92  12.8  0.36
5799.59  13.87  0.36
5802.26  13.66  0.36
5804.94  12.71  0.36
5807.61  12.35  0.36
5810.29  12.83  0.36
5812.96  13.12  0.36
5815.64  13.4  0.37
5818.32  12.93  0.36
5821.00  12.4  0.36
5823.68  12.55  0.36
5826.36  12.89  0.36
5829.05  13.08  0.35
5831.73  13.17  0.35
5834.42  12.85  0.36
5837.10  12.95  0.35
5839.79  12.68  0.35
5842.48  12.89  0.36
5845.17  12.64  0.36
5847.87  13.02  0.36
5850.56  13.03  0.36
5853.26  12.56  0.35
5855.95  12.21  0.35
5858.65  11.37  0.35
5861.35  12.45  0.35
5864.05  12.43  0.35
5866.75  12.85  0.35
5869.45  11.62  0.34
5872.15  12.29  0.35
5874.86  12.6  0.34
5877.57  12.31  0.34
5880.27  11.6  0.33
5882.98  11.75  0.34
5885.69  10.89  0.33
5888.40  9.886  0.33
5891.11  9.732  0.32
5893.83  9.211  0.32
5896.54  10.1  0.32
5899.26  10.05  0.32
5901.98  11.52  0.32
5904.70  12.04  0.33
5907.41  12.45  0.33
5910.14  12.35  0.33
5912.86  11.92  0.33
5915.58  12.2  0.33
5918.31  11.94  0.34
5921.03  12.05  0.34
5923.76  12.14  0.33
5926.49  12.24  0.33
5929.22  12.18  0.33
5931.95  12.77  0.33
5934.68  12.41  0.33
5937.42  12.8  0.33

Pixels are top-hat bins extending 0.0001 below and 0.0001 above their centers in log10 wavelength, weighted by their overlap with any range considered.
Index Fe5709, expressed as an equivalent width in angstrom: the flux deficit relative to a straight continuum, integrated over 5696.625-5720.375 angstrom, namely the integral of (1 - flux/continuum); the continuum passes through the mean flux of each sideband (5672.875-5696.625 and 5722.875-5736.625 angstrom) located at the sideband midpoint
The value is 1.5 angstrom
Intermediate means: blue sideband 12.3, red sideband 13.4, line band 12.1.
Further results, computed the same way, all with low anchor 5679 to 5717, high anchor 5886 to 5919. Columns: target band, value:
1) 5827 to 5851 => -3.2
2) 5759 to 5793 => -2.0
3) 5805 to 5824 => -2.1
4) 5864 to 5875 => -1.0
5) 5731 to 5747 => -1.4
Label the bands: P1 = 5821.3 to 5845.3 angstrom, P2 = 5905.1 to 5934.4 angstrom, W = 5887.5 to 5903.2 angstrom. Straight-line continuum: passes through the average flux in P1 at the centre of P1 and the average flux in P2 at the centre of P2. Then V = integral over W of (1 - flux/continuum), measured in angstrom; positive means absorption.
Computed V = 2.9 angstrom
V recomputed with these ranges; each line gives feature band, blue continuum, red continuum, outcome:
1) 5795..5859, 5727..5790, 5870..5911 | -5.0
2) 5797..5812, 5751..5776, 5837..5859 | -0.6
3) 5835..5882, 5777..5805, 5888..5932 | -1.7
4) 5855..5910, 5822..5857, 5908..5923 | 4.1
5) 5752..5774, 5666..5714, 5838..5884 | -0.5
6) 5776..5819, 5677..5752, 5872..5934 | -2.3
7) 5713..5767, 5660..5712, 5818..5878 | -2.6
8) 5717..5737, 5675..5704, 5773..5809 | -1.4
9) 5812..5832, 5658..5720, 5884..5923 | -2.4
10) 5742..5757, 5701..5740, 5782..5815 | -0.2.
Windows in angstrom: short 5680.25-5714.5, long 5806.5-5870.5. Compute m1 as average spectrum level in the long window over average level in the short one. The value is 1.05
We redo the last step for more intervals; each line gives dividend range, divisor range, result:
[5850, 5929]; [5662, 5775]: 0.94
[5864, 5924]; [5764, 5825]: 0.91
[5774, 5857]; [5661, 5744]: 1.02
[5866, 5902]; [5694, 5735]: 0.88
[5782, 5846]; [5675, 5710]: 1.05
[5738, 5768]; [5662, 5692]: 1.04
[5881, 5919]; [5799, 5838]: 0.86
